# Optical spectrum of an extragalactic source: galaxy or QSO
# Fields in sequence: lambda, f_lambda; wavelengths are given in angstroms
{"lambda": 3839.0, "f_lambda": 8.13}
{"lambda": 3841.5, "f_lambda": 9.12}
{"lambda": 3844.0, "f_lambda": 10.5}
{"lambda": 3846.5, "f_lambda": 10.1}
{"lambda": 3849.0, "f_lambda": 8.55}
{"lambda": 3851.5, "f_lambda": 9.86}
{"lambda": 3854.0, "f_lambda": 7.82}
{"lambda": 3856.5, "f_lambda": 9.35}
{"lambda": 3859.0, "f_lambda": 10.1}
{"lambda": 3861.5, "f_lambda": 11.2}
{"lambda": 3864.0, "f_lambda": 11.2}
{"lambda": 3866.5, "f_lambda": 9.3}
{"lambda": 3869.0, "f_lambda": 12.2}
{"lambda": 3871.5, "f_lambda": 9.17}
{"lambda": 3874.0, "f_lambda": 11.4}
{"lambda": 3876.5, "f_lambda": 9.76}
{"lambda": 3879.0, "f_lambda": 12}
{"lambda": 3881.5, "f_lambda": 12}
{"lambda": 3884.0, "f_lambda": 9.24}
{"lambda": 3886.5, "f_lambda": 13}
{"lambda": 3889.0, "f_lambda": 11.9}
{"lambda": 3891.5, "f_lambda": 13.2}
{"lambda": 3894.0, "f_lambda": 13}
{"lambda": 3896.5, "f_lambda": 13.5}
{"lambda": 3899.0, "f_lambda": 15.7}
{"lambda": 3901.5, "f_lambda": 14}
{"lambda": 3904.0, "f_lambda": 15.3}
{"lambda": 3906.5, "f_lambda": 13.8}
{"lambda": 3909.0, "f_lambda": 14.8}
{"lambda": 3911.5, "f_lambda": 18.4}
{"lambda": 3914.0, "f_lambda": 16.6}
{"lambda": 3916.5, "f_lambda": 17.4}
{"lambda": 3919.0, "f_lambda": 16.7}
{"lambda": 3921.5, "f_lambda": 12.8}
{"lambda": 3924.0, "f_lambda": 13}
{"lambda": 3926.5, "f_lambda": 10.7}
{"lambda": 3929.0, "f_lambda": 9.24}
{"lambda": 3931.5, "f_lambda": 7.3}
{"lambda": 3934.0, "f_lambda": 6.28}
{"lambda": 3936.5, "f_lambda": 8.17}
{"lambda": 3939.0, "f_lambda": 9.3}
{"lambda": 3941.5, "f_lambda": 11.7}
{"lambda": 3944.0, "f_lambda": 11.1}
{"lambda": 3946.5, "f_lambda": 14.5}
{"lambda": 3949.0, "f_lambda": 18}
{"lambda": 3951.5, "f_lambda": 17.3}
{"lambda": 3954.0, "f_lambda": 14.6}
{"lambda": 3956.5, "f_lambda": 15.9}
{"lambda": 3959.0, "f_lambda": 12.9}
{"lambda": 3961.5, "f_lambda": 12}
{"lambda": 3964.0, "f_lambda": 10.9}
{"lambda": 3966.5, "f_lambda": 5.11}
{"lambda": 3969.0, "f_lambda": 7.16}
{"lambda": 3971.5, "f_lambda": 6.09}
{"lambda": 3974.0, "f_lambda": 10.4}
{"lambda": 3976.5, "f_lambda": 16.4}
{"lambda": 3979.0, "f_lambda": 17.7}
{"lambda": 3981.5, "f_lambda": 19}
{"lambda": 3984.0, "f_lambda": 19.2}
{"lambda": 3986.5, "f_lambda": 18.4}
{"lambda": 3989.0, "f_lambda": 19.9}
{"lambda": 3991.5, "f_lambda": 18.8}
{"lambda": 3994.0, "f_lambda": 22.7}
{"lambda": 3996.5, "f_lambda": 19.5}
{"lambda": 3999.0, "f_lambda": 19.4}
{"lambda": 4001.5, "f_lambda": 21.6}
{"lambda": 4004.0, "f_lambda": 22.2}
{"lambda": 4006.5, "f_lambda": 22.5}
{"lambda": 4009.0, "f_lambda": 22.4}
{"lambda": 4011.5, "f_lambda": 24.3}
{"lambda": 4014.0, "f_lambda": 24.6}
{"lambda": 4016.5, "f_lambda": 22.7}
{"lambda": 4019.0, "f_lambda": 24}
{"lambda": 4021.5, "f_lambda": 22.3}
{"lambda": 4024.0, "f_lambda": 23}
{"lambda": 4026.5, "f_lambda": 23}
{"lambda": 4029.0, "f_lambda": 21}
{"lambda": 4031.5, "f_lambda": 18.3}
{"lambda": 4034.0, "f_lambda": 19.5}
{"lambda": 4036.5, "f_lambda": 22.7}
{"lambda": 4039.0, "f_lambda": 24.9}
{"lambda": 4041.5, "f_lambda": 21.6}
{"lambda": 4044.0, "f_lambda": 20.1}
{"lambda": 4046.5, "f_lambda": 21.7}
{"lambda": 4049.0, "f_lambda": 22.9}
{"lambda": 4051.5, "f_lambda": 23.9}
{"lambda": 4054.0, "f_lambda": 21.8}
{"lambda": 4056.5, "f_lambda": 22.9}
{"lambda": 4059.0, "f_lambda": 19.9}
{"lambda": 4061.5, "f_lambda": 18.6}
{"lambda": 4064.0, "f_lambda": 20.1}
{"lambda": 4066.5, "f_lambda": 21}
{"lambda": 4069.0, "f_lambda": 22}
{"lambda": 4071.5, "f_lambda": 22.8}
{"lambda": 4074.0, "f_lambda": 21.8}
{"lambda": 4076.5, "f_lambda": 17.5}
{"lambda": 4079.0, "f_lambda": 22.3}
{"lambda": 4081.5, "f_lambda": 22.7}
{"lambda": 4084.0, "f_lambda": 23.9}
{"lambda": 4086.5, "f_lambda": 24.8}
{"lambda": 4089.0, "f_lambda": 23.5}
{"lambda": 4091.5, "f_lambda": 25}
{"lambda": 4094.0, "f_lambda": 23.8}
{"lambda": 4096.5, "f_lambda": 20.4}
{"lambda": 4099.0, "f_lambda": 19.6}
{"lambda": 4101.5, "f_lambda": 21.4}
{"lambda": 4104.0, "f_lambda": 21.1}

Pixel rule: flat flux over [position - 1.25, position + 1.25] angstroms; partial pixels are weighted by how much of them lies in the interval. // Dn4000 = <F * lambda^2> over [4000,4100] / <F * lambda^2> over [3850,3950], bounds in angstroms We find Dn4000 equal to 2.0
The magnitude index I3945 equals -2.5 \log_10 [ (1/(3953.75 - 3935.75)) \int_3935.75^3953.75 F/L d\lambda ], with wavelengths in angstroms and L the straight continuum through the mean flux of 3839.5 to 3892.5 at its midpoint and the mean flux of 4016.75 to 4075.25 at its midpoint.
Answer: 0.18 mag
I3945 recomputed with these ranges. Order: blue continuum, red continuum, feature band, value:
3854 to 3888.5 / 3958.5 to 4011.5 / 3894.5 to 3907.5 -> -0.18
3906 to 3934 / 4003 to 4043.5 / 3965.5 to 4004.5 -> 0.17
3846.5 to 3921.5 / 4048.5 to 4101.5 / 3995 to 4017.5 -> -0.19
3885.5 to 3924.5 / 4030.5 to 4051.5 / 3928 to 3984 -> 0.39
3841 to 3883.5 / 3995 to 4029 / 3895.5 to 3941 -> 0.12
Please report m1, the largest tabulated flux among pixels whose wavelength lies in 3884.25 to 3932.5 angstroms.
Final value 18.4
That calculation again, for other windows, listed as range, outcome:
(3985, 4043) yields 24.9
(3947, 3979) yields 18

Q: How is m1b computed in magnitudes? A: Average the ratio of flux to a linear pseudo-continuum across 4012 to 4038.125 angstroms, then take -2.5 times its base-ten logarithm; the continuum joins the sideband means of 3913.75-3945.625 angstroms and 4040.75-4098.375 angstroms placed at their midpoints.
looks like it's -0.20 mag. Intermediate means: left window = 11.4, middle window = 22.2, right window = 21.9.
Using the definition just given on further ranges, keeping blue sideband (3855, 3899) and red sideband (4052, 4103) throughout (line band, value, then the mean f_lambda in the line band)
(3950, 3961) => 0.03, 15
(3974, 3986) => -0.03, 17.3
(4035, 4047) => -0.12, 22.2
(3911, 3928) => -0.10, 14.9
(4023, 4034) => -0.10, 21.1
